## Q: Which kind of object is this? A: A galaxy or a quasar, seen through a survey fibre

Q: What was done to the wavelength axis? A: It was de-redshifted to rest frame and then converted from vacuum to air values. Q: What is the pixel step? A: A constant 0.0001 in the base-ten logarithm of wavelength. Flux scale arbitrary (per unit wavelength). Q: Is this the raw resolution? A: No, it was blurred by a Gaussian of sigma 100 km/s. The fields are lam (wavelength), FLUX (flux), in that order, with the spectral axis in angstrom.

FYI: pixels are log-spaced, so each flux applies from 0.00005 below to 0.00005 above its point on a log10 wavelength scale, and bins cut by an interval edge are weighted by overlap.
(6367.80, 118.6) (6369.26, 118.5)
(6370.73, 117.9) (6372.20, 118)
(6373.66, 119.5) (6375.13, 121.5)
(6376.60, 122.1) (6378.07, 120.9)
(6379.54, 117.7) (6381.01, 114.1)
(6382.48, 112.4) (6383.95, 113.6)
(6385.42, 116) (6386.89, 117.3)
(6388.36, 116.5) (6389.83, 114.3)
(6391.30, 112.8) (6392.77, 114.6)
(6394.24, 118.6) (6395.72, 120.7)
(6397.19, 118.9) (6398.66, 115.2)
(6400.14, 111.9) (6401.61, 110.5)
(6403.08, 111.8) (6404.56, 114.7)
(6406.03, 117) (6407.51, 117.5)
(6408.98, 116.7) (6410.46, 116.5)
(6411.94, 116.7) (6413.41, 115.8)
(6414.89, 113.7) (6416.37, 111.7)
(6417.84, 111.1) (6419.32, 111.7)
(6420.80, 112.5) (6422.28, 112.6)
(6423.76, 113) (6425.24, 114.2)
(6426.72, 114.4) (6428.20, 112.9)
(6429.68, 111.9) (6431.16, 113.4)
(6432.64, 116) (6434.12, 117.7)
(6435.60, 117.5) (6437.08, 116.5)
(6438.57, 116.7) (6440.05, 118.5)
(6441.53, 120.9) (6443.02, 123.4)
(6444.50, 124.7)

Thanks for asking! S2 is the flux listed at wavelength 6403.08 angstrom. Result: 111.8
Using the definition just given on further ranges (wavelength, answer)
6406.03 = 117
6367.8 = 118.6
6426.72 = 114.4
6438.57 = 116.7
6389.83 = 114.3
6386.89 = 117.3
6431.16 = 113.4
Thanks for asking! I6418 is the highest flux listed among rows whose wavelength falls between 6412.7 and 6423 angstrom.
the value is 115.8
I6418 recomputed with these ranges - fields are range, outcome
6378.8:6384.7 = 117.7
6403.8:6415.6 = 117.5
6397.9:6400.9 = 115.2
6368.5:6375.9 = 121.5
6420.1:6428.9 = 114.4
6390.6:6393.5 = 114.6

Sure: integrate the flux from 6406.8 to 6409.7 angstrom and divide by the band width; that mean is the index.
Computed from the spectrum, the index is 117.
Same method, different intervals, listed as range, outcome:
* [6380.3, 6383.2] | 113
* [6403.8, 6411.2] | 116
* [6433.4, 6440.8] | 117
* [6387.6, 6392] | 115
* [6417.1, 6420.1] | 112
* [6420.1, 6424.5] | 113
